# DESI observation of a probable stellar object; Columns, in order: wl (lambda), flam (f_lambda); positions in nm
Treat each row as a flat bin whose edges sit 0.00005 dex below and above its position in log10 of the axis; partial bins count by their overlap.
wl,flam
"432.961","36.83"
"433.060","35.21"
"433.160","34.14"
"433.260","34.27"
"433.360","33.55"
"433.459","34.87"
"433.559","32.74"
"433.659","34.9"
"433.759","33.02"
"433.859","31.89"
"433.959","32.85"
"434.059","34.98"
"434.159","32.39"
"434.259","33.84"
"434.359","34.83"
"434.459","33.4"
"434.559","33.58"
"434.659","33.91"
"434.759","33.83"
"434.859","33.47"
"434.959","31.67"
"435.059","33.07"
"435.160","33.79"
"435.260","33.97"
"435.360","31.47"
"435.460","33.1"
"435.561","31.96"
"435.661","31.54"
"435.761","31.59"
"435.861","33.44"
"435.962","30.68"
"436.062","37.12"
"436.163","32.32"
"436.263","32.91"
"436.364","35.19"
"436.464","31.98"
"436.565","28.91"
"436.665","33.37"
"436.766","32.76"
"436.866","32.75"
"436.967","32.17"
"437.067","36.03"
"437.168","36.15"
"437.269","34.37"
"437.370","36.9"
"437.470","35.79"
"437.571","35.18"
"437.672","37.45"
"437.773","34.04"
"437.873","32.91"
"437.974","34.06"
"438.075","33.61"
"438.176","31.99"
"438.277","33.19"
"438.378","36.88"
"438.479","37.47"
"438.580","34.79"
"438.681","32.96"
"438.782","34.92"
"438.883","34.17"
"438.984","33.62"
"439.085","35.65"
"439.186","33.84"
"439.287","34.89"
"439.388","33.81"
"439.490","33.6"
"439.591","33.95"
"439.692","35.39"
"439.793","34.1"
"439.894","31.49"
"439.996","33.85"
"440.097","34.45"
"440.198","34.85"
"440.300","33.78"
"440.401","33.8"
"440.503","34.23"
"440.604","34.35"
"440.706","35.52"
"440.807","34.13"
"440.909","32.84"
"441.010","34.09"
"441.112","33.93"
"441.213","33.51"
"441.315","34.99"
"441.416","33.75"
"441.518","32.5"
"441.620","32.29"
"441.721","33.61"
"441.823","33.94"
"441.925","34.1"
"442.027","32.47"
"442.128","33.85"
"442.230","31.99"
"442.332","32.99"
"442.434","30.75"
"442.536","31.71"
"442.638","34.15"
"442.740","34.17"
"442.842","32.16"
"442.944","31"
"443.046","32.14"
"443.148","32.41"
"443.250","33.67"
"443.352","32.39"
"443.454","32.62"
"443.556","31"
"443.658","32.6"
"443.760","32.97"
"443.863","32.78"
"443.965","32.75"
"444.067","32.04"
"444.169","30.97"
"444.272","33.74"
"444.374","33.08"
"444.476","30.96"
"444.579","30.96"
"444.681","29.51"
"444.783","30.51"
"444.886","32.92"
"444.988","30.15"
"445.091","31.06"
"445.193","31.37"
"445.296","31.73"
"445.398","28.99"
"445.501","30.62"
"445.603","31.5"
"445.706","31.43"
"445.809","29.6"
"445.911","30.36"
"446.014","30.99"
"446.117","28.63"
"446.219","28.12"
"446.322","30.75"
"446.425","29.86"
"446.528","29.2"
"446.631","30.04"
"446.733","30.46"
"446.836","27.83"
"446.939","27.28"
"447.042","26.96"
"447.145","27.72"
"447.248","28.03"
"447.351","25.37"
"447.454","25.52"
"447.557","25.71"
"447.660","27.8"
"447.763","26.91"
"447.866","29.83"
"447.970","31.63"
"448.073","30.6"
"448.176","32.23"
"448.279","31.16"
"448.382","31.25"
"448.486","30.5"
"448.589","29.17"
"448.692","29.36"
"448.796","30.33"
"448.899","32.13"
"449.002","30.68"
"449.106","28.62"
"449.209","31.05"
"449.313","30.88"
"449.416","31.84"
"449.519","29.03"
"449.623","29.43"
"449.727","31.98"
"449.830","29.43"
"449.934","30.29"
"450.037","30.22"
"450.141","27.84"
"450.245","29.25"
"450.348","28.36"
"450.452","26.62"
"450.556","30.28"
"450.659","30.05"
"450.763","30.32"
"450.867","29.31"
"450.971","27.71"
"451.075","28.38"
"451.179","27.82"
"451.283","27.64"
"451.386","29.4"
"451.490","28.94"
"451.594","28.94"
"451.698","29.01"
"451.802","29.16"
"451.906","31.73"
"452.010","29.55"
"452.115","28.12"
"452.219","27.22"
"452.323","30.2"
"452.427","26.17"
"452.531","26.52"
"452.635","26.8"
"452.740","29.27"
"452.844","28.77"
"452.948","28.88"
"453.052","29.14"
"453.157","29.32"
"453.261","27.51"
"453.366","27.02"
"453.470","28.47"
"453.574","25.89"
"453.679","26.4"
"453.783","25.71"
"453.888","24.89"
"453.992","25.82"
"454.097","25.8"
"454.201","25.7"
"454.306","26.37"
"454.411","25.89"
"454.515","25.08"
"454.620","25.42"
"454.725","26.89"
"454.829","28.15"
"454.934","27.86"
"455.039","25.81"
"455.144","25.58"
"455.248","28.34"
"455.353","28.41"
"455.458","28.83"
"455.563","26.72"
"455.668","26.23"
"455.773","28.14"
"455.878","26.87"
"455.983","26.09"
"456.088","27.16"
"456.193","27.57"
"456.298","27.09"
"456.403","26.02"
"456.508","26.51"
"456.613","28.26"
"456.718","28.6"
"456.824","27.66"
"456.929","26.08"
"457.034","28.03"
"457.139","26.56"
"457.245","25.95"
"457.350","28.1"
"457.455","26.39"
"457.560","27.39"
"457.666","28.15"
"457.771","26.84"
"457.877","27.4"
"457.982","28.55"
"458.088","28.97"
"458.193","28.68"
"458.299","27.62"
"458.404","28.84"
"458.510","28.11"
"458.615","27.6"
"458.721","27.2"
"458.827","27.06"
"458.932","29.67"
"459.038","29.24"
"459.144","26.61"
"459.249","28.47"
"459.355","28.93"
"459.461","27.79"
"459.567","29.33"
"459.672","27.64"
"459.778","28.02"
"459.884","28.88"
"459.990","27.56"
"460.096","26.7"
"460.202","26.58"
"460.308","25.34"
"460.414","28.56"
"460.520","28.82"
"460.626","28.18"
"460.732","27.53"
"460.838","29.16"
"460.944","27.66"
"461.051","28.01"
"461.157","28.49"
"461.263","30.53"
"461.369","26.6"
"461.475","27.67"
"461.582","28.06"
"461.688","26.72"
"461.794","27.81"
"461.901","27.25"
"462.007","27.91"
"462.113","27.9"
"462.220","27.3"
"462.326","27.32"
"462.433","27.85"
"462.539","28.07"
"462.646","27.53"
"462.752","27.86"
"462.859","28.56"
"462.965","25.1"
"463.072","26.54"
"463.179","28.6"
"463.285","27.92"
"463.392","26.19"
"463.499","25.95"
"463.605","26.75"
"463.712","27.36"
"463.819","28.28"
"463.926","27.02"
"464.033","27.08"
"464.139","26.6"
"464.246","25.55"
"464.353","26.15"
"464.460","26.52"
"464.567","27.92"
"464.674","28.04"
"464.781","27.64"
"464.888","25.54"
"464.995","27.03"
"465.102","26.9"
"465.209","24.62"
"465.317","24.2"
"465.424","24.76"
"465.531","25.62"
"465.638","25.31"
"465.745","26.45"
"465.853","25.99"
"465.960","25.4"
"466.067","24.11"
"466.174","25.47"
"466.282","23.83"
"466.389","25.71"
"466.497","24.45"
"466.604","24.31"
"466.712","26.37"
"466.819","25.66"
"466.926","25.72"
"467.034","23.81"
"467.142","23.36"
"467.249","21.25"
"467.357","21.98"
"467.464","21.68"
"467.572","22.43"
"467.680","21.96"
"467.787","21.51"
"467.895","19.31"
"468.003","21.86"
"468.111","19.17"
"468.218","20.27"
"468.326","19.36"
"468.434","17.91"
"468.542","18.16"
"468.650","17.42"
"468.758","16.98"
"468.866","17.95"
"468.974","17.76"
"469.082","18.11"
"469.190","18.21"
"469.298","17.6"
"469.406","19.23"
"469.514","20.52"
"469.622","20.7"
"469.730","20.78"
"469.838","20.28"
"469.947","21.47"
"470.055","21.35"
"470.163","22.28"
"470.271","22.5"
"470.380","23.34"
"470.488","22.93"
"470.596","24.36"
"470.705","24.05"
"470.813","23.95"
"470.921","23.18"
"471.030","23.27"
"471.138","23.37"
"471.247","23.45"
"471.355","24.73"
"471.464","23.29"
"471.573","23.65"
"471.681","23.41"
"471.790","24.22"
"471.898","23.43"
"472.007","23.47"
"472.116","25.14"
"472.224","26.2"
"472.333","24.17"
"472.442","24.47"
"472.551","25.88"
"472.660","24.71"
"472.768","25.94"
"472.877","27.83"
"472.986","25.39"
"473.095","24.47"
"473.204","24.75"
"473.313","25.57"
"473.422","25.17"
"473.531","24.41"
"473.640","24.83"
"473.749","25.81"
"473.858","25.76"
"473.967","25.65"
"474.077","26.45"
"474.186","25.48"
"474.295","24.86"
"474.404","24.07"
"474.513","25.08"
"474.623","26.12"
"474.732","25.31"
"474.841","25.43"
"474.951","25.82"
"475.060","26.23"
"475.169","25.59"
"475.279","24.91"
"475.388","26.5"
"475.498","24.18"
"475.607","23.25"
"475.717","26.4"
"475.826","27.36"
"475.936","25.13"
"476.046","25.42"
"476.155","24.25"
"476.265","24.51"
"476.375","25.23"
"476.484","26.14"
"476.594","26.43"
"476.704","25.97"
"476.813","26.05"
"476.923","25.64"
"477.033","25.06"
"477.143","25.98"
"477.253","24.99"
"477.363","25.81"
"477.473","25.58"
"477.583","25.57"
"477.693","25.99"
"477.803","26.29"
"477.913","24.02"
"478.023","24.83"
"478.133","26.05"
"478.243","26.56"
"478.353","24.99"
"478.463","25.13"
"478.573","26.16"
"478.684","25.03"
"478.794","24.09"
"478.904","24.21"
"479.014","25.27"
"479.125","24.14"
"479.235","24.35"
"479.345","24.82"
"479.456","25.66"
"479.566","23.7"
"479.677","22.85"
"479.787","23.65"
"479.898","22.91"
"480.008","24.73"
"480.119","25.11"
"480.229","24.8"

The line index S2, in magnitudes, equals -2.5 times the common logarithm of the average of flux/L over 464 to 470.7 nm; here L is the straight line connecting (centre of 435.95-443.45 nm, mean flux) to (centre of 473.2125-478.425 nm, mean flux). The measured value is 0.20 mag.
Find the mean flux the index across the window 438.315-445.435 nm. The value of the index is 33.1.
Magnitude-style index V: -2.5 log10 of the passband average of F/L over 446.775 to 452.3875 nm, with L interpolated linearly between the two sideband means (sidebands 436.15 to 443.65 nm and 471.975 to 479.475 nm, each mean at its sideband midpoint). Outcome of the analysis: 0.080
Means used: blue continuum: 33.7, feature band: 29.2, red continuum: 25.3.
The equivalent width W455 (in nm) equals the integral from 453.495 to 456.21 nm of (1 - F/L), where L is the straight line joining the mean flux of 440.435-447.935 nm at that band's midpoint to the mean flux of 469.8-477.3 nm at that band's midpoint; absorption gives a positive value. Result 0.22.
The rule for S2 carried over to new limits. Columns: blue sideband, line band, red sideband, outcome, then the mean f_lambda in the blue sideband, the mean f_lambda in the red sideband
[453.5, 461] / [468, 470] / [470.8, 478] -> 0.33 mag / 27.3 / 25.1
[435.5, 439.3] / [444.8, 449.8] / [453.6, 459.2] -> 0.02 mag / 33.9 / 27.1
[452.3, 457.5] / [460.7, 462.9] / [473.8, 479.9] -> -0.06 mag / 27.1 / 25.2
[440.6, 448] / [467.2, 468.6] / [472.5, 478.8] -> 0.29 mag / 31.3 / 25.5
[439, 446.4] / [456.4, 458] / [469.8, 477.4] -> 0.06 mag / 32.6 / 24.7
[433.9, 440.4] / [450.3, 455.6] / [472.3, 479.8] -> 0.10 mag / 33.8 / 25.3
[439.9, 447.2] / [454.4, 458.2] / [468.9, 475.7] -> 0.04 mag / 31.9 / 23.8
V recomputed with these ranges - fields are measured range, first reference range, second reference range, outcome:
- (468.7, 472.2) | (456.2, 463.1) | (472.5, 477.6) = 0.192 mag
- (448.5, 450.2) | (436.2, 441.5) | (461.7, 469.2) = 0.008 mag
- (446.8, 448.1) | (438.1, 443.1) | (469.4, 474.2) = 0.141 mag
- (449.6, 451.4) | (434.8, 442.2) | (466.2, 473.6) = 0.015 mag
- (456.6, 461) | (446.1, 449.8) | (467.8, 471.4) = -0.113 mag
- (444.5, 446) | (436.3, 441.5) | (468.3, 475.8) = 0.045 mag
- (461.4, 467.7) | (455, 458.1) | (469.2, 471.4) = -0.078 mag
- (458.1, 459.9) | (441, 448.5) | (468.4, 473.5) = -0.071 mag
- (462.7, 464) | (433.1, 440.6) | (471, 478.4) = 0.024 mag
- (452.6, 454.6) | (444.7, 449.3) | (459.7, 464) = 0.070 mag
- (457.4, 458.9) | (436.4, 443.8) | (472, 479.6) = 0.063 mag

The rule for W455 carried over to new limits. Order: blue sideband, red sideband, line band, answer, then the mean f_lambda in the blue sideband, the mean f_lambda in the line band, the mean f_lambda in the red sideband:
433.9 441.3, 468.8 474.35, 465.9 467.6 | 0.048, 33.8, 24.1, 23.3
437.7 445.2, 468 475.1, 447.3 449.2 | 0.092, 33.2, 29.4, 23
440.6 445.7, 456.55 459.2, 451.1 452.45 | 0.040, 32.5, 28.8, 27.7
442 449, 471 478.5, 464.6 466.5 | 0.088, 30.7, 25.7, 25.2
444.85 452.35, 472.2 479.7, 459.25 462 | -0.026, 29.5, 27.9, 25.3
